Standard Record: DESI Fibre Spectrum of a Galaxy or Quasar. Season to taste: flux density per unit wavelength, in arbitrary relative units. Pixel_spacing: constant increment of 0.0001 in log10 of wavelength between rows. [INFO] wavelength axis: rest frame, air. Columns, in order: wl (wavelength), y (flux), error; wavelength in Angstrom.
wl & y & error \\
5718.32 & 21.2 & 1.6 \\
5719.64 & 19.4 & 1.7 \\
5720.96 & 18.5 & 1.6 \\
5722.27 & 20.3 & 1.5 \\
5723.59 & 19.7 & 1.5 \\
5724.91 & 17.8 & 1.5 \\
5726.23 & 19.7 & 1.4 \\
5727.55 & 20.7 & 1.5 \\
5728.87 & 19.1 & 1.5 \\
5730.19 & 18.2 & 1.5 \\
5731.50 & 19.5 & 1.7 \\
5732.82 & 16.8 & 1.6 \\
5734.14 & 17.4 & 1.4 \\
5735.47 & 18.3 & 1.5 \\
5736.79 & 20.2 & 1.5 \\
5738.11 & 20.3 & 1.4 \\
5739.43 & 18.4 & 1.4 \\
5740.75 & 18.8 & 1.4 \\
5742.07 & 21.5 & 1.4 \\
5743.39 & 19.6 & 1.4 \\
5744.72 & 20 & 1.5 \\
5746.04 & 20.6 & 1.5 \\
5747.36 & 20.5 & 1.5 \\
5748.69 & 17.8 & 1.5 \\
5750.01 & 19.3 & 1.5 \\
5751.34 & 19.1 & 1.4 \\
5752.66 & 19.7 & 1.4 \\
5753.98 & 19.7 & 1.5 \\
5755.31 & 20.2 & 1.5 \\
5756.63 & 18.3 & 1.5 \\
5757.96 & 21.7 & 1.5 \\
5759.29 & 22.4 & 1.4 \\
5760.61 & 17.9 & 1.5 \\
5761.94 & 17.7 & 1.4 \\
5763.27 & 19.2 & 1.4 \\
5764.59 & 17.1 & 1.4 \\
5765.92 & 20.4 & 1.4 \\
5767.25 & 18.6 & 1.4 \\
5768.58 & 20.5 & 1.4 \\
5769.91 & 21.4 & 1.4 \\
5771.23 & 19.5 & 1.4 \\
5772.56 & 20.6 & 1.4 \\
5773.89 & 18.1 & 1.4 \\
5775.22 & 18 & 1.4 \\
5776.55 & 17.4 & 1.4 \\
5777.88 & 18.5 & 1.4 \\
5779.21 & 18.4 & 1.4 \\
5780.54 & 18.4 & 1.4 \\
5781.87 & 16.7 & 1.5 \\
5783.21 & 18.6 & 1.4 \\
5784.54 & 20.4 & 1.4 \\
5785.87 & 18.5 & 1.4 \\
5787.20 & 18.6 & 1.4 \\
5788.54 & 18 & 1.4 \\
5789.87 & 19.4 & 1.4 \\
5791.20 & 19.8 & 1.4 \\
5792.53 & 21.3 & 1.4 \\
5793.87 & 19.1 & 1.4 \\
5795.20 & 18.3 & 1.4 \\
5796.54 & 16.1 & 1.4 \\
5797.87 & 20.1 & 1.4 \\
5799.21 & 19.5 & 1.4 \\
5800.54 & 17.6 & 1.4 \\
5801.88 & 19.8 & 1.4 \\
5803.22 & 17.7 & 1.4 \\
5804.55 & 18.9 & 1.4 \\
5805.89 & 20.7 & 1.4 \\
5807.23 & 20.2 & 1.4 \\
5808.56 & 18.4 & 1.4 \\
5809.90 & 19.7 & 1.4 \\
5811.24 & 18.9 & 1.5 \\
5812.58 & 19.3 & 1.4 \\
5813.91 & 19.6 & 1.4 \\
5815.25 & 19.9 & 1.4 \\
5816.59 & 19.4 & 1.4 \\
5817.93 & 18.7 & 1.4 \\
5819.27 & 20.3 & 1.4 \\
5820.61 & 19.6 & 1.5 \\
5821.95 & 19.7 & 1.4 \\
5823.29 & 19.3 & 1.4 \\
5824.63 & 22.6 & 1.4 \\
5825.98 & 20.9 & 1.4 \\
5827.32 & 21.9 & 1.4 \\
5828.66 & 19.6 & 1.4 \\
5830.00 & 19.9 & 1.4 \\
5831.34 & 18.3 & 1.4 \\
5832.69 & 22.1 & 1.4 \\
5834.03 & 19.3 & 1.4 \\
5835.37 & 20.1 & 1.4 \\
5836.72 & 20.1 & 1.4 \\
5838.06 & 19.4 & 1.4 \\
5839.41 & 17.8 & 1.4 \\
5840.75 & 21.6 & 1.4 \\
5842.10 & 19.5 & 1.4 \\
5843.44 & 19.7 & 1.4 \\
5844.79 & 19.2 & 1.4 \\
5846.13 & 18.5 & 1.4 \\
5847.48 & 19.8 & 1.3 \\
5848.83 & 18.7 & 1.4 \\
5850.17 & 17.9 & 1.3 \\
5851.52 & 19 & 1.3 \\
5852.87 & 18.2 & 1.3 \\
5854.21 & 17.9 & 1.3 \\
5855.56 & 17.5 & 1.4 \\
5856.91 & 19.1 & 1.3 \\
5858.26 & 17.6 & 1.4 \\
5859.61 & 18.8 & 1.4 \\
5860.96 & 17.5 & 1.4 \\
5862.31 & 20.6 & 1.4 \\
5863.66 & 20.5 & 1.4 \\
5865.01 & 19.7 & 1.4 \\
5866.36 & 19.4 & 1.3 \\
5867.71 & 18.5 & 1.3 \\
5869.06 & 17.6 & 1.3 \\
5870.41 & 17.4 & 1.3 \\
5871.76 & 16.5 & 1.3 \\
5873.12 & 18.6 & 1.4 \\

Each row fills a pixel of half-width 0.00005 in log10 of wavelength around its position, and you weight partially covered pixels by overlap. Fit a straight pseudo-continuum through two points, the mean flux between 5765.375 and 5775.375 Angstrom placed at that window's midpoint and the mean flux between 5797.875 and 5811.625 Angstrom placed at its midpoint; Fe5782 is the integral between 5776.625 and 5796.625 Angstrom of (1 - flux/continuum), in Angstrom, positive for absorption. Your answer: 0.8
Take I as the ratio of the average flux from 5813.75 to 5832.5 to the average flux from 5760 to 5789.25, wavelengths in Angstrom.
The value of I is 1.07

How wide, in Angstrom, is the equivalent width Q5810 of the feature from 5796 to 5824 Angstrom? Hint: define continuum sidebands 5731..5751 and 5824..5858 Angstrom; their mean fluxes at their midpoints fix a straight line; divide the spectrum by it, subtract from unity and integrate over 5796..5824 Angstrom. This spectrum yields 0.29 Angstrom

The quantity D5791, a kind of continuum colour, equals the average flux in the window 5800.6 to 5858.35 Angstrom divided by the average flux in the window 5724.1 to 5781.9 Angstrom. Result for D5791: 1.01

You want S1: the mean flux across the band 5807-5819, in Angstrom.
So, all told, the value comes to 19.4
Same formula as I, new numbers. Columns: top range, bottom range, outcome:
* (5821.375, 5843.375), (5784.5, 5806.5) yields 1.06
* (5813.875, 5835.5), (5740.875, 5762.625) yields 1.02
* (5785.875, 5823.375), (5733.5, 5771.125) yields 0.98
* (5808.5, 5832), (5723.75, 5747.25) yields 1.03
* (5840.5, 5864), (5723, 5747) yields 0.98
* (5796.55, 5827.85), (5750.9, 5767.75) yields 1.01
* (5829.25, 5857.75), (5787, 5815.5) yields 1.00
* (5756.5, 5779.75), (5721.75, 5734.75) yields 1.02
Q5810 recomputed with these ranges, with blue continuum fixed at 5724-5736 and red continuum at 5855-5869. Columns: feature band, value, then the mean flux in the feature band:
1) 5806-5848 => -2.21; 19.8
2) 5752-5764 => -0.61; 19.6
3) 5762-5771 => -0.34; 19.4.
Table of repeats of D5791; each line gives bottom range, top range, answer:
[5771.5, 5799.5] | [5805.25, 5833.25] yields 1.06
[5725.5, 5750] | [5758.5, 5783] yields 0.98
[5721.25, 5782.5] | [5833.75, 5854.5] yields 1.00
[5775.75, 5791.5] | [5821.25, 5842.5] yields 1.09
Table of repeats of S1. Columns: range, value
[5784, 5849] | 19.5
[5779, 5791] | 18.6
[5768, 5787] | 18.9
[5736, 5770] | 19.6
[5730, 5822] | 19.2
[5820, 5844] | 20.1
